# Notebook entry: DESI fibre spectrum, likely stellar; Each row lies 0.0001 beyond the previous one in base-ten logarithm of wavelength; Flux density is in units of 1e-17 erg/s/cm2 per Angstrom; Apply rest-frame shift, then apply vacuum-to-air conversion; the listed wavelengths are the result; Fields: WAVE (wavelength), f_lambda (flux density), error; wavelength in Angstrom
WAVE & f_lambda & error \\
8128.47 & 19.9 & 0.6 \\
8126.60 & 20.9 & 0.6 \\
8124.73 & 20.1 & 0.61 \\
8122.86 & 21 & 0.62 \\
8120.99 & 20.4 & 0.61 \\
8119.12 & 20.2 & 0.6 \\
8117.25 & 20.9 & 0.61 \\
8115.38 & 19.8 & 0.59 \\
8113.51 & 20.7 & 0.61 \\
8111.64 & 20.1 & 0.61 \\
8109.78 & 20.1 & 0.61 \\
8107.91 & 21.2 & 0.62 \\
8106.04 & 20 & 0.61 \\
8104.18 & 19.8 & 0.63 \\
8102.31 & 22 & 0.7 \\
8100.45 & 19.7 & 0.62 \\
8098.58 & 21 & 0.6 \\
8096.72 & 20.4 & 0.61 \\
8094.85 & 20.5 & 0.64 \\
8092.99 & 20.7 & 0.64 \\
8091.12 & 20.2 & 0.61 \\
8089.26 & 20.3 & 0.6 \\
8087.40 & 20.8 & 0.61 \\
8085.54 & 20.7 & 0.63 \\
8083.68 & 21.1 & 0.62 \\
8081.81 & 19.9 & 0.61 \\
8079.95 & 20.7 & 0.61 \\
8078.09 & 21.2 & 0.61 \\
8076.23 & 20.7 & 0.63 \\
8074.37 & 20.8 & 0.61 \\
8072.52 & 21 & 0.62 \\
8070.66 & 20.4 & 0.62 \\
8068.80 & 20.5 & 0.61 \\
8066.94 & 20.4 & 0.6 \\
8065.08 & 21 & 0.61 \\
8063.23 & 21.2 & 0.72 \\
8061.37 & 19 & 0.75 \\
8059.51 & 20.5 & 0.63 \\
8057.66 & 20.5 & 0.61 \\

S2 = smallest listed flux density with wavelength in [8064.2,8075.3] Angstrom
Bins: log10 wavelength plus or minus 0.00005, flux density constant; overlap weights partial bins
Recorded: 20.4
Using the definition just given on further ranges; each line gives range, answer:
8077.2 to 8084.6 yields 19.9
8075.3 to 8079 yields 20.7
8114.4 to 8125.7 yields 19.8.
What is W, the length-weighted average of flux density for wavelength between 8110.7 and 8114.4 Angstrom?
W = 20.4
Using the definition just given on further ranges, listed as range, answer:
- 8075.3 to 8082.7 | 20.6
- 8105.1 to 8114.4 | 20.4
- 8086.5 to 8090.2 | 20.6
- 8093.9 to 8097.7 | 20.5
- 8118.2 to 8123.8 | 20.5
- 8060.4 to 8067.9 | 20.4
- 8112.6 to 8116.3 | 20.2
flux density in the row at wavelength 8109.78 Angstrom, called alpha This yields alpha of 20.1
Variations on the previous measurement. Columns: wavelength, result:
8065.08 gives 21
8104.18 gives 19.8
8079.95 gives 20.7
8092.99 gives 20.7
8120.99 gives 20.4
